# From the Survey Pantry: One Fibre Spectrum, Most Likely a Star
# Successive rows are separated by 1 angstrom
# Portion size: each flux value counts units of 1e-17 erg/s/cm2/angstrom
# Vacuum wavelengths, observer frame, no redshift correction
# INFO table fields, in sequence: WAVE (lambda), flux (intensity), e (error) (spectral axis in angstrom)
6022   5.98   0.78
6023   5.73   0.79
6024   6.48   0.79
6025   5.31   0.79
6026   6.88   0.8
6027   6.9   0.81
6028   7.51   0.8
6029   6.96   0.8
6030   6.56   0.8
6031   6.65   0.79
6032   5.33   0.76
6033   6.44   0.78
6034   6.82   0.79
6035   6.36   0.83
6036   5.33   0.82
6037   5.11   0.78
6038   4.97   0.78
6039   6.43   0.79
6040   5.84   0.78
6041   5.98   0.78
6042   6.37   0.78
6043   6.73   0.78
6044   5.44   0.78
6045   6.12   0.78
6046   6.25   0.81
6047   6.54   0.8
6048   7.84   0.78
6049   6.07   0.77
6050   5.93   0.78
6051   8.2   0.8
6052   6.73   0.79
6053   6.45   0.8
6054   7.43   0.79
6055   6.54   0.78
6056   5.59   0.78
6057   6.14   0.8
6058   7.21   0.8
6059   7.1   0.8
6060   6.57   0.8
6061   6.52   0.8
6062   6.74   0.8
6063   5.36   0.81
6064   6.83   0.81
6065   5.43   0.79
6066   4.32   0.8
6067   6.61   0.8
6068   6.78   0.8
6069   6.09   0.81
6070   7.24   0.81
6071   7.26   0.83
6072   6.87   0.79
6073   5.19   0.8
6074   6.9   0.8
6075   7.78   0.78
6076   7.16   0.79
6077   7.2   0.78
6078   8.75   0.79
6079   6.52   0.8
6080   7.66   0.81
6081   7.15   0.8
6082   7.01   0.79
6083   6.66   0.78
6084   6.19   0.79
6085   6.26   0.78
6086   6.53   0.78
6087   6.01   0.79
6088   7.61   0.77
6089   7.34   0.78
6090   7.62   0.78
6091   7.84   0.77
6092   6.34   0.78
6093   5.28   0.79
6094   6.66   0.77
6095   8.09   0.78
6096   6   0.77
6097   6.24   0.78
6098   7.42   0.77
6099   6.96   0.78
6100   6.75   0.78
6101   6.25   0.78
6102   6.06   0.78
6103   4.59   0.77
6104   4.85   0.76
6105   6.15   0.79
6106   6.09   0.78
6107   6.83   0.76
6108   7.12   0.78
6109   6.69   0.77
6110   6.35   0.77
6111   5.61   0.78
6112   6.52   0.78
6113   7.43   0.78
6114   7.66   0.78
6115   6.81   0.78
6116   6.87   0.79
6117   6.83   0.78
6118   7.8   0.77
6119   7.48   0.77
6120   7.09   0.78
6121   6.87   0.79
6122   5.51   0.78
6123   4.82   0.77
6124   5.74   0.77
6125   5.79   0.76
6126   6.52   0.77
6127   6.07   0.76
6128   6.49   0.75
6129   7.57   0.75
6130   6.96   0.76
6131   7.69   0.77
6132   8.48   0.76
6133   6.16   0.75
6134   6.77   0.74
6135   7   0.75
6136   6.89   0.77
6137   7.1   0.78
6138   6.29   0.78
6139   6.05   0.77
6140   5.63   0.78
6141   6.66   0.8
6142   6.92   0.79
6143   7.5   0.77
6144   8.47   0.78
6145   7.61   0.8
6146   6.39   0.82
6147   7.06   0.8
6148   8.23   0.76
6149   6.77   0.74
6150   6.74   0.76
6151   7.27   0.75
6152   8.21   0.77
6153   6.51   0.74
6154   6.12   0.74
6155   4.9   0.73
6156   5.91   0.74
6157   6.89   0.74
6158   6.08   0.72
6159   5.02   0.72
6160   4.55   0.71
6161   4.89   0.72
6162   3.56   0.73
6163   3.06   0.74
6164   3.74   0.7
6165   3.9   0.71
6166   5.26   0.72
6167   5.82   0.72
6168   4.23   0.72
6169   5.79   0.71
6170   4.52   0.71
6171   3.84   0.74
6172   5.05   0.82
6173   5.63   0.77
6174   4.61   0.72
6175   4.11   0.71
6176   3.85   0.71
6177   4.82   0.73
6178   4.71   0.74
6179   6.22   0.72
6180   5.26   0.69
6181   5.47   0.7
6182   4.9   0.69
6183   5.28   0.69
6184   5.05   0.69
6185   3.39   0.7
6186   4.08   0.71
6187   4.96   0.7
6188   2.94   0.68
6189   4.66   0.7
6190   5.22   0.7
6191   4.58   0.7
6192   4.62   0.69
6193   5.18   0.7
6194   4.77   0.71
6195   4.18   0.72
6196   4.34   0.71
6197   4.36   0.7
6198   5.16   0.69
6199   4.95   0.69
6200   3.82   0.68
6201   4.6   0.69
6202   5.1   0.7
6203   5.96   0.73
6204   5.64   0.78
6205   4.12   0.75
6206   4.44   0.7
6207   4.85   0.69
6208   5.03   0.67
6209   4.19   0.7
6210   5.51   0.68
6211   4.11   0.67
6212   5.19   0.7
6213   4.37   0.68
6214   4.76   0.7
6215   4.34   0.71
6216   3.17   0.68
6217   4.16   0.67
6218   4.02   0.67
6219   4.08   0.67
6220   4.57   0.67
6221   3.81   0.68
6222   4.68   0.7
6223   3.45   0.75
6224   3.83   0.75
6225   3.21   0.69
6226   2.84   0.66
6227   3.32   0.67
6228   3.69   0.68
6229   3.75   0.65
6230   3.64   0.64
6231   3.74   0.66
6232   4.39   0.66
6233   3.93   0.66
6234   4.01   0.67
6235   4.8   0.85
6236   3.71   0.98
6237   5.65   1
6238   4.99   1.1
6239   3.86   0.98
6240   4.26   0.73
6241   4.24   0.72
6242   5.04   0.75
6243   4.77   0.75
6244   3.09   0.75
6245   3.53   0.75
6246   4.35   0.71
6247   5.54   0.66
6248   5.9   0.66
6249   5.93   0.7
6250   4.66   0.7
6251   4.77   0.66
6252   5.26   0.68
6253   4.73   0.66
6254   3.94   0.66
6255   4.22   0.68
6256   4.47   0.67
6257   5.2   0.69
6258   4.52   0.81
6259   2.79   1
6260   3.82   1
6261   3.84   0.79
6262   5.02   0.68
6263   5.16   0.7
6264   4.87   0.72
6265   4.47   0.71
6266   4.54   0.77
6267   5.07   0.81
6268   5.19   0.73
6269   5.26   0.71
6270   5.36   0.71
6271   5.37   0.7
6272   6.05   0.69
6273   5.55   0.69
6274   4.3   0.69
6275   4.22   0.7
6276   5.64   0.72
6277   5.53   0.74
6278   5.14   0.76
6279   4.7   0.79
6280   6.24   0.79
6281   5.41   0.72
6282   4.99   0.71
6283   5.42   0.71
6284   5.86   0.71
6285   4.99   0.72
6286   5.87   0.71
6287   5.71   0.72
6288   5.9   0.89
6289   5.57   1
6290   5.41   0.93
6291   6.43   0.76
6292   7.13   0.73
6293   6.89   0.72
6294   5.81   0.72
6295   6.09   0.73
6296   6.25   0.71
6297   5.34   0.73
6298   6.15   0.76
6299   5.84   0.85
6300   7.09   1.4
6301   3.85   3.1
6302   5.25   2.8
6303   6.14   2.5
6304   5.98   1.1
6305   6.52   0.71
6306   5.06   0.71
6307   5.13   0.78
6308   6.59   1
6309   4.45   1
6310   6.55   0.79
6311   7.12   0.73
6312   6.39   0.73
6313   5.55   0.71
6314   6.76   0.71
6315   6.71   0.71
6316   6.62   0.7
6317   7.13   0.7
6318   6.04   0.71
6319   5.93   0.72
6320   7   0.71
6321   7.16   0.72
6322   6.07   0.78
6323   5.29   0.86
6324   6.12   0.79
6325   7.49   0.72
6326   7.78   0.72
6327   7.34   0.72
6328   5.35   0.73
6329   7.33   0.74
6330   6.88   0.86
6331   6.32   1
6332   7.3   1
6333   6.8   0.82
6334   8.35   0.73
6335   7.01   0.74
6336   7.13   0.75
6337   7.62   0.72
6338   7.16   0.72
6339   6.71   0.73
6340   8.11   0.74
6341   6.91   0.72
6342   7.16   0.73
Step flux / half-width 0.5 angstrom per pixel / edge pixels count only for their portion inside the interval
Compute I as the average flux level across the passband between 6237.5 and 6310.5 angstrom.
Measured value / 5.19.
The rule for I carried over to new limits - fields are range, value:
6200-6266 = 4.4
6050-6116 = 6.64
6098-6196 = 5.89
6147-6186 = 5.28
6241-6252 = 4.76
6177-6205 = 4.78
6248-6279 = 4.84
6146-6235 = 4.78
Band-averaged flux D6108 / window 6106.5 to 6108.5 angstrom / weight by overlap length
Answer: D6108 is 6.97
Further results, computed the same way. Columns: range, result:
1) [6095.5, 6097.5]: 6.12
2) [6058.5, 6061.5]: 6.73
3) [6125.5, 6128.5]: 6.36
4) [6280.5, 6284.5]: 5.42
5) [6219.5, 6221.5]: 4.19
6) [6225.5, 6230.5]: 3.45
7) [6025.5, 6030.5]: 6.96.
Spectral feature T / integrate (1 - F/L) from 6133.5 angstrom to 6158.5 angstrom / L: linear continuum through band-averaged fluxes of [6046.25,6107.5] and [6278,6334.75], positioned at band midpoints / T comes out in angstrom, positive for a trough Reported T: -1.2 angstrom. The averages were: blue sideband 6.63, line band 6.8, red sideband 6.16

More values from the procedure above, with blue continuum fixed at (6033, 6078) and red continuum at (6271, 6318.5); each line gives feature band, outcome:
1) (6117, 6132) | -1.0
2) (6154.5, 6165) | 2.3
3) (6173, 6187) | 3.0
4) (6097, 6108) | 0.1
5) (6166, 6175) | 1.8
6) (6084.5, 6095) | -0.8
